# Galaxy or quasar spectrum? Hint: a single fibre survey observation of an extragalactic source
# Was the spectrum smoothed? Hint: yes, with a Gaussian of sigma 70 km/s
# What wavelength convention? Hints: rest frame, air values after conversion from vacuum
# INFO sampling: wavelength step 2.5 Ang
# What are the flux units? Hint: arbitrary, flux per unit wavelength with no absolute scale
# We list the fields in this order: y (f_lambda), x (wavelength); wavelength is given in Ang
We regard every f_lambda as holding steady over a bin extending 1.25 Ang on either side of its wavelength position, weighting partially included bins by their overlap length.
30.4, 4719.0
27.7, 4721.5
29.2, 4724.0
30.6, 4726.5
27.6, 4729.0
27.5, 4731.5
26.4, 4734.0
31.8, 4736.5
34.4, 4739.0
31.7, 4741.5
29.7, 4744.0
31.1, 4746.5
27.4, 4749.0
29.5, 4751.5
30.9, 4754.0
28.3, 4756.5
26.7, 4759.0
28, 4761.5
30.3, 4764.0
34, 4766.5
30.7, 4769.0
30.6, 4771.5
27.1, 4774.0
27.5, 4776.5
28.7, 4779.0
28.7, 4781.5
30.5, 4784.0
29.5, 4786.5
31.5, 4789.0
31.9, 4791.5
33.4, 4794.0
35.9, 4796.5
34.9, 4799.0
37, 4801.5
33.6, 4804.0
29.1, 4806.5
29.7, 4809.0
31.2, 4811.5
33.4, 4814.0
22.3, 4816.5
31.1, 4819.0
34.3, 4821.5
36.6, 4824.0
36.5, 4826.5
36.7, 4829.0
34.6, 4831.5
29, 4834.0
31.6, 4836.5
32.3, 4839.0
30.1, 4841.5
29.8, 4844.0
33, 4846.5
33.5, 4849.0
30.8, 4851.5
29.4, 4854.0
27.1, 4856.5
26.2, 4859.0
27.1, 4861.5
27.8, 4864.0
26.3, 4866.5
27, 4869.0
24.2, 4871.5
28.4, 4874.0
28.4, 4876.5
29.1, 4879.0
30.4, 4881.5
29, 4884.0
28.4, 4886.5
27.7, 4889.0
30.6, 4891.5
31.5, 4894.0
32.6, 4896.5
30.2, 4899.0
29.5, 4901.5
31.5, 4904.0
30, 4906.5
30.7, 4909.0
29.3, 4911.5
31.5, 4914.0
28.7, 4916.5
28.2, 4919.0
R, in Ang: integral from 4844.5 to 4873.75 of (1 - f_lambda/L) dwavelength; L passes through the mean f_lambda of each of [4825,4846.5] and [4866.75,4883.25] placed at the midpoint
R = 1.4 Ang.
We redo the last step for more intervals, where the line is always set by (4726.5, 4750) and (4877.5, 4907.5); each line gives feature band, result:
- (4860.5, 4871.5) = 1.2 Ang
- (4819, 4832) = -2.4 Ang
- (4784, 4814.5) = -2.6 Ang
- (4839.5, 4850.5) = -0.6 Ang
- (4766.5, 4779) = 0.2 Ang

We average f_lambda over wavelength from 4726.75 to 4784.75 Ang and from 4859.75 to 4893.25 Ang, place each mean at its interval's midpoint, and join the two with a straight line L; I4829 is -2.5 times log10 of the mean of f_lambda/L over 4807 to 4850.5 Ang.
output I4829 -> -0.12 mag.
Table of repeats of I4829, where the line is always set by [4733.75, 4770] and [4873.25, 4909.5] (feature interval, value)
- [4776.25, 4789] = 0.03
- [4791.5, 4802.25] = -0.16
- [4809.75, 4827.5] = -0.07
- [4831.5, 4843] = -0.04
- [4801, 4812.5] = -0.06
